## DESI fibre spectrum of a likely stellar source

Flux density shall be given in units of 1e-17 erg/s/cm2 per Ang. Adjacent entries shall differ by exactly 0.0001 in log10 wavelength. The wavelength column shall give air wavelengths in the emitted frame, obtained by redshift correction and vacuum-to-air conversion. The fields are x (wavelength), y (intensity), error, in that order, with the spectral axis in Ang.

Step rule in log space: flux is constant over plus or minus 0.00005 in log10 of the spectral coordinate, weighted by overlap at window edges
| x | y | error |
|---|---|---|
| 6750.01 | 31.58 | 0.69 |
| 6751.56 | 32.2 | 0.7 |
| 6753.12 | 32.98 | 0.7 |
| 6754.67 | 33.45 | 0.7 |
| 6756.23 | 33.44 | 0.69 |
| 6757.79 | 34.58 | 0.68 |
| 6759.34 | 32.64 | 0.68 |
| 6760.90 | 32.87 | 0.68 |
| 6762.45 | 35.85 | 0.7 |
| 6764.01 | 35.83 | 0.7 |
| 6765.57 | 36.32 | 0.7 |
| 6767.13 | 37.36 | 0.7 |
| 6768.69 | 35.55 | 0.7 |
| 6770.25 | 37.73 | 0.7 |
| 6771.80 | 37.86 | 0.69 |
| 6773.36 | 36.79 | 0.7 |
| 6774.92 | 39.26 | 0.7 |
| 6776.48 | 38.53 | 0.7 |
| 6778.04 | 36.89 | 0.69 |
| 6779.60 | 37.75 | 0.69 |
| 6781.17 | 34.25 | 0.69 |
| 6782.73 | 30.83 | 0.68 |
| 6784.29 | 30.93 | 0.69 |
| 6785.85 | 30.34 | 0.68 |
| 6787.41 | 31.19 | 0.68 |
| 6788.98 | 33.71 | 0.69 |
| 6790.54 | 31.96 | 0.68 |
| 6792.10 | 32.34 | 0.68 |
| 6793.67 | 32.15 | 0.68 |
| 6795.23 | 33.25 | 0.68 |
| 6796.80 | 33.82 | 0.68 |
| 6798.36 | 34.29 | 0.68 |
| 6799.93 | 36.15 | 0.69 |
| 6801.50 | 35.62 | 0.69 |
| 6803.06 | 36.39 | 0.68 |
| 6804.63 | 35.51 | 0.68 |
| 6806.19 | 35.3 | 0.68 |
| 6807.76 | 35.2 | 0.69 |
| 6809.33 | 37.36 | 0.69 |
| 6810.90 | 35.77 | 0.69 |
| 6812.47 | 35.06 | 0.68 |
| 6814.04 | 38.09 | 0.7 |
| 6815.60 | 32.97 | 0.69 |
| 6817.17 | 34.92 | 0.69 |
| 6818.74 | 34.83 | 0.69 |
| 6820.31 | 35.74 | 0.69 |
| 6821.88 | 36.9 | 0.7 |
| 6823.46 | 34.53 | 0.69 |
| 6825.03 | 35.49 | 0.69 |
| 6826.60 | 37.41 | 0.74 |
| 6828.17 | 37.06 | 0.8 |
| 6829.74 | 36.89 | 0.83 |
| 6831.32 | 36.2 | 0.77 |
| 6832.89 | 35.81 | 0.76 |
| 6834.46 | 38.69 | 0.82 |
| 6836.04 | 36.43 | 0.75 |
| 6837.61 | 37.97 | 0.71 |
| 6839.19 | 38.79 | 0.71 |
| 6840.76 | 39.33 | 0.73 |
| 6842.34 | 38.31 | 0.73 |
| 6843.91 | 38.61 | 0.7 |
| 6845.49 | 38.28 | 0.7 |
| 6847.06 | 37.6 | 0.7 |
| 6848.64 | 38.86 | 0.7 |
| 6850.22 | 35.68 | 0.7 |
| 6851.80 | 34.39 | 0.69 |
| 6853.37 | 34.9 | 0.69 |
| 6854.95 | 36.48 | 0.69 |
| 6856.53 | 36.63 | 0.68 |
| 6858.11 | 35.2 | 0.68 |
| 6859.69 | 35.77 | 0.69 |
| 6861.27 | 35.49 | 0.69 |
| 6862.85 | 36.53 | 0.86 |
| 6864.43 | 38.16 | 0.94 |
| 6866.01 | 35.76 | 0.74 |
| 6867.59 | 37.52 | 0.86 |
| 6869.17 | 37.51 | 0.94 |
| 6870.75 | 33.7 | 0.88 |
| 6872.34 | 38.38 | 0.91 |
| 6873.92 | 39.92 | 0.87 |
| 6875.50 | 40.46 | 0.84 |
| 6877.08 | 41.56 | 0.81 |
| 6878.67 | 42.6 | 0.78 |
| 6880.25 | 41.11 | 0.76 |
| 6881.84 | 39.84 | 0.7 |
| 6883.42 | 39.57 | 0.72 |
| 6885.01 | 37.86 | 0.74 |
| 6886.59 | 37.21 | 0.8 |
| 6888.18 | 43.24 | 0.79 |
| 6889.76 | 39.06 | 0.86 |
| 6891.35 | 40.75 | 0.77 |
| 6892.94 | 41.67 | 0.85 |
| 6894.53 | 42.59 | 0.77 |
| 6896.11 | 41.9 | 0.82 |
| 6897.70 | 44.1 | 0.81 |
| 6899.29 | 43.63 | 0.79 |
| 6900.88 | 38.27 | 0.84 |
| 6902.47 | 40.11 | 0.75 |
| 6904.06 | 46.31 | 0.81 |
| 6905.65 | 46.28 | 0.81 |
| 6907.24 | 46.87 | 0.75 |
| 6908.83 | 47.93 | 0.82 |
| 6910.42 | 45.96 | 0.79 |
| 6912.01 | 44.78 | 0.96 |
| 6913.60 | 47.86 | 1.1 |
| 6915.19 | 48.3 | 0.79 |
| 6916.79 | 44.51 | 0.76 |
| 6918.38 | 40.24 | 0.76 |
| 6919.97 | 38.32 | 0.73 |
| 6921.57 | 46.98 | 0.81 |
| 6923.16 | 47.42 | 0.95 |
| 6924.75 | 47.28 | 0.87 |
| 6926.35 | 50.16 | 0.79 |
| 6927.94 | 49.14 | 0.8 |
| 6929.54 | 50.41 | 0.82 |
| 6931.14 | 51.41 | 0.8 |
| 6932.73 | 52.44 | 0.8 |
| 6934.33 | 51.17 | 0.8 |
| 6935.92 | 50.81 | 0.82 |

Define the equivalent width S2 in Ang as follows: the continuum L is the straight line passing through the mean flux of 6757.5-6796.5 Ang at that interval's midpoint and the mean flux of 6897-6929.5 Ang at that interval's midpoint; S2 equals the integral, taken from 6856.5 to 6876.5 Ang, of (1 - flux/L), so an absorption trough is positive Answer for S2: 2.2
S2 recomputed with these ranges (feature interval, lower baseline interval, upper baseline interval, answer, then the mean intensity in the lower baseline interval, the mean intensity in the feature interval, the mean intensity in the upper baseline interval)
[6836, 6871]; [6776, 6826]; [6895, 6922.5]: 2.1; 34.6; 36.9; 44.3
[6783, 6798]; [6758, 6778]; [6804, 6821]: 1.6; 36.4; 32.2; 35.5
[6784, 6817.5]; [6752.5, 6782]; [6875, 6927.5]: 3.1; 35.8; 34.2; 43.2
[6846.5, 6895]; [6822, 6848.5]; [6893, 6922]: 2.9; 37.4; 38.2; 44.1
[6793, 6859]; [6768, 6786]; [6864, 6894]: 2.3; 35.8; 36.2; 39.3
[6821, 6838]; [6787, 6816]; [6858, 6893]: -0.2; 34.6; 36.6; 38.7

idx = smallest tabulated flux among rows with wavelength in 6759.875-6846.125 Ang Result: 30.34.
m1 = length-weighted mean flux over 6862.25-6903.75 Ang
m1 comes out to 39.8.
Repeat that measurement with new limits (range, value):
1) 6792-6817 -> 35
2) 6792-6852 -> 36.2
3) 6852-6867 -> 36.1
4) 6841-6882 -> 37.7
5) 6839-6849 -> 38.5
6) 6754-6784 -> 35.6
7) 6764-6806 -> 34.9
